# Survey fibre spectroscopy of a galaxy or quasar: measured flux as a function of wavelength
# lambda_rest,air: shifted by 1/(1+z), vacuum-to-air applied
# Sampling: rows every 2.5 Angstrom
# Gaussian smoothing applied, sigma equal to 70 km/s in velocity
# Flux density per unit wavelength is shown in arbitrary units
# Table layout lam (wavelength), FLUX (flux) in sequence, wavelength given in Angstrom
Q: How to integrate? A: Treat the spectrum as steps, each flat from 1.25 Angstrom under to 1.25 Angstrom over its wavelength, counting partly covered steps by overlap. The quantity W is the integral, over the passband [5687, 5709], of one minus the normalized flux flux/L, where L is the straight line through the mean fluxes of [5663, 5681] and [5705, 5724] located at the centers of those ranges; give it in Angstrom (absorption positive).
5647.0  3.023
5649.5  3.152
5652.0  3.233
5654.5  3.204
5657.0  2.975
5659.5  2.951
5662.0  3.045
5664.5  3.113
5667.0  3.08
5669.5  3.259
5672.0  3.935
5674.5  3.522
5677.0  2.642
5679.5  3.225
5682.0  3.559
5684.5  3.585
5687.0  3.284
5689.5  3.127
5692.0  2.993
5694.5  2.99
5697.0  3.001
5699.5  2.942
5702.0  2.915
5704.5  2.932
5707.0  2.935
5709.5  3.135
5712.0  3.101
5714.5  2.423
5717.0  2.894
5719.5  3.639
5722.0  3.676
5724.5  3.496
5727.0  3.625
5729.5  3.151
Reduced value 1.2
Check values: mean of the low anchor 3.26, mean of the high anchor 3.12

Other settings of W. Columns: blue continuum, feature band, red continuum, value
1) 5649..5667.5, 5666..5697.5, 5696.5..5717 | -2.56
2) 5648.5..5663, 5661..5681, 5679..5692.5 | -0.17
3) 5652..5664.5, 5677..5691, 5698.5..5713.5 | -1.21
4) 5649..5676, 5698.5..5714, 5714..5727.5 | 1.55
